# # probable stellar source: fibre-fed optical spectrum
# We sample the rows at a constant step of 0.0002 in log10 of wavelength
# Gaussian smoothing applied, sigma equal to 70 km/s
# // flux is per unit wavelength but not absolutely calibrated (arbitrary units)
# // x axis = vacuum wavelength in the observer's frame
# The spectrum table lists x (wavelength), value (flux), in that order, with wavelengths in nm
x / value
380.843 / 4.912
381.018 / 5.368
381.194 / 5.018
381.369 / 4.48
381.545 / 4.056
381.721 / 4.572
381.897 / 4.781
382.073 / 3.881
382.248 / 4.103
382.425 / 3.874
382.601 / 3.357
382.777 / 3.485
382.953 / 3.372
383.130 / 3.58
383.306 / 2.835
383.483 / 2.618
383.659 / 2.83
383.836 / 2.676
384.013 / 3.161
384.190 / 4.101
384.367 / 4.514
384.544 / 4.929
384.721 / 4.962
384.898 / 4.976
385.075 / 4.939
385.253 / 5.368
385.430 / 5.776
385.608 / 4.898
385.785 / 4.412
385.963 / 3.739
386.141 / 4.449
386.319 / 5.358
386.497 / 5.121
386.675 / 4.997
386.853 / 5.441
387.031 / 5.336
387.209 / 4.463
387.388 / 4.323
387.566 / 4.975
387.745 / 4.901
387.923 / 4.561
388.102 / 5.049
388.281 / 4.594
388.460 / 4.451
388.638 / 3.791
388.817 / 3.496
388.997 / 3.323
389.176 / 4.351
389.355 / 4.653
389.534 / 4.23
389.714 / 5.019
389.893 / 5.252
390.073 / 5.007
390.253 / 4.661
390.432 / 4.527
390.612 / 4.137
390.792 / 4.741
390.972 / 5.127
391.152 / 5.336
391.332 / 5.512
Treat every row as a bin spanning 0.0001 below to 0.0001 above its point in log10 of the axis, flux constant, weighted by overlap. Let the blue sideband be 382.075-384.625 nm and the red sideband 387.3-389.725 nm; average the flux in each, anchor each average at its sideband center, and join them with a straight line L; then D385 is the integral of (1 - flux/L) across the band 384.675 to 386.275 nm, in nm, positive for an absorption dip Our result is -0.397 nm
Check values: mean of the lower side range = 3.54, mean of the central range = 4.85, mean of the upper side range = 4.39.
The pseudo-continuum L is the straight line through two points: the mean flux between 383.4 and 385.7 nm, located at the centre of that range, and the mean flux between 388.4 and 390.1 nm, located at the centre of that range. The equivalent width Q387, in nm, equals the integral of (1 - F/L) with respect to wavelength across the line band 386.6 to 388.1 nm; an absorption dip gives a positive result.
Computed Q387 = -0.20 nm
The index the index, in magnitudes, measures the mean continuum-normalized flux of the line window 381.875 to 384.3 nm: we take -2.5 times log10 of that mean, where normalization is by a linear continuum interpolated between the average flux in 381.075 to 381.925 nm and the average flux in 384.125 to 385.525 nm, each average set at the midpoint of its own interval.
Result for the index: 0.350 mag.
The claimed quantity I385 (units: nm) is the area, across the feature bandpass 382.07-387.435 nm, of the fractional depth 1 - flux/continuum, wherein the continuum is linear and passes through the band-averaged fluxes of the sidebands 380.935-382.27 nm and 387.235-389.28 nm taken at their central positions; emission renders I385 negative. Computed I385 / 0.23 nm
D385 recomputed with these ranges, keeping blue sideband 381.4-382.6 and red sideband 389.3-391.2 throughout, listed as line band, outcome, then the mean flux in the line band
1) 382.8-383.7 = 0.246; 3.09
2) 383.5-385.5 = 0.022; 4.31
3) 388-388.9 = 0.069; 4.29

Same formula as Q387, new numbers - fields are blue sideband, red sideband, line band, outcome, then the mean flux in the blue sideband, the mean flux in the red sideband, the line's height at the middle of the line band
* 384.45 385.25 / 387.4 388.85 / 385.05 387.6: -0.069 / 4.99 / 4.51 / 4.78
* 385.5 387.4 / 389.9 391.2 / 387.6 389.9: 0.183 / 4.8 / 4.8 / 4.8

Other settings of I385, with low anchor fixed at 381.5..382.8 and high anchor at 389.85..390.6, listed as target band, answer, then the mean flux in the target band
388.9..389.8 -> 0.073 nm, 4.3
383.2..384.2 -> 0.291 nm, 2.96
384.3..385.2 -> -0.131 nm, 4.89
